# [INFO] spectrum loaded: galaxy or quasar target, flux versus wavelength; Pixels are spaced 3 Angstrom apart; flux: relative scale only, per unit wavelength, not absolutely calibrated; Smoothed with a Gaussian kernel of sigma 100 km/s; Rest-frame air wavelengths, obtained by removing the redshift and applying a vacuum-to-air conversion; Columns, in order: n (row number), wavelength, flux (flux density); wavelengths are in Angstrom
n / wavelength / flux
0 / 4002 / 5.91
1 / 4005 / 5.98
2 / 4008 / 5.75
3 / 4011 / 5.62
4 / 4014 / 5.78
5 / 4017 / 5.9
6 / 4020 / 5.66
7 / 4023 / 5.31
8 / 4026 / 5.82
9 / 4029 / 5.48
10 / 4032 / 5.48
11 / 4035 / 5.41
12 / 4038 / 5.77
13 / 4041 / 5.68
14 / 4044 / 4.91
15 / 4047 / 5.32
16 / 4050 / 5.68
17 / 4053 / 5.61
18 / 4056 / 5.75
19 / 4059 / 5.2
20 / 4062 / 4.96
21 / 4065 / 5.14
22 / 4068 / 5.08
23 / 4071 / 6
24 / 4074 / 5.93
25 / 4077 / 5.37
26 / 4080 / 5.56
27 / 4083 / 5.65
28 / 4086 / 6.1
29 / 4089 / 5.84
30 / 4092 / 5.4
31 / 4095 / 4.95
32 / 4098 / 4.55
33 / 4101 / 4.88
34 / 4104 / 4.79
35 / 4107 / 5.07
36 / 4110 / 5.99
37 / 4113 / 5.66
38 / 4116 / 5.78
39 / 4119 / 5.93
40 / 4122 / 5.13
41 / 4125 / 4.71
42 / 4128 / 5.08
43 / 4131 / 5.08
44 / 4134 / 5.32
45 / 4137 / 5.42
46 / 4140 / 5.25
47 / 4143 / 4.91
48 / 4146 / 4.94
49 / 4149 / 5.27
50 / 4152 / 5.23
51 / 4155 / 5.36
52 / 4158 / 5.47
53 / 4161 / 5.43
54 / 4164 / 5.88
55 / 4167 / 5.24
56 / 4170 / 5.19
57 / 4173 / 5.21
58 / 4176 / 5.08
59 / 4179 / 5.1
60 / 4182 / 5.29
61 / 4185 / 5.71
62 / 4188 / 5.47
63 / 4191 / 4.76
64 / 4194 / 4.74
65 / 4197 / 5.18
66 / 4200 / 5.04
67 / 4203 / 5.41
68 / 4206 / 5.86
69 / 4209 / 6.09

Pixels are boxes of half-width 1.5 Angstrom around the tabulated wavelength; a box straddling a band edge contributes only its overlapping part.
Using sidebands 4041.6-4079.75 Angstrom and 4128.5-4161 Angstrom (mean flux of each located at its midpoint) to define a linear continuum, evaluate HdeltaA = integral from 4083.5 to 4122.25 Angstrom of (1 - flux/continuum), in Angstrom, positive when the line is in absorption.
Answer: -0.57 Angstrom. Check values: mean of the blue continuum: 5.42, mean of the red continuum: 5.23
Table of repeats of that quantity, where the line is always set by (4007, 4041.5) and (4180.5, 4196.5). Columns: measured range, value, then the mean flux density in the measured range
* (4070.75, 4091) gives -1.0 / 5.76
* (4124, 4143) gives 0.7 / 5.14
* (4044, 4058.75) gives 0.2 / 5.49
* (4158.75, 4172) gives -0.4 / 5.43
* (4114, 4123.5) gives -0.4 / 5.62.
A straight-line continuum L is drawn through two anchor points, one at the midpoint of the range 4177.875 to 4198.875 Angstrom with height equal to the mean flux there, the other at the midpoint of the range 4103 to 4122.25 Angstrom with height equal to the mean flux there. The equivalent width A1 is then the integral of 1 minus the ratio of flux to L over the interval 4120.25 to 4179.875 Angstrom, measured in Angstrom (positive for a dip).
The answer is 1.44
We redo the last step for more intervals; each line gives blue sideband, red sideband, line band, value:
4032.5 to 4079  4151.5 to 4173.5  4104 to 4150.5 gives 1.08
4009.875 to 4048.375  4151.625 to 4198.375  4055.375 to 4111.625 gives 0.74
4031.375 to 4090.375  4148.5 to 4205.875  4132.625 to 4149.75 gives 0.56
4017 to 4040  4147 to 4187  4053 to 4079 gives 0.36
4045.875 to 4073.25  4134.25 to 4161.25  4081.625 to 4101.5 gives 0.02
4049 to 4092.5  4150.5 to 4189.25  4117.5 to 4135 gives 0.77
